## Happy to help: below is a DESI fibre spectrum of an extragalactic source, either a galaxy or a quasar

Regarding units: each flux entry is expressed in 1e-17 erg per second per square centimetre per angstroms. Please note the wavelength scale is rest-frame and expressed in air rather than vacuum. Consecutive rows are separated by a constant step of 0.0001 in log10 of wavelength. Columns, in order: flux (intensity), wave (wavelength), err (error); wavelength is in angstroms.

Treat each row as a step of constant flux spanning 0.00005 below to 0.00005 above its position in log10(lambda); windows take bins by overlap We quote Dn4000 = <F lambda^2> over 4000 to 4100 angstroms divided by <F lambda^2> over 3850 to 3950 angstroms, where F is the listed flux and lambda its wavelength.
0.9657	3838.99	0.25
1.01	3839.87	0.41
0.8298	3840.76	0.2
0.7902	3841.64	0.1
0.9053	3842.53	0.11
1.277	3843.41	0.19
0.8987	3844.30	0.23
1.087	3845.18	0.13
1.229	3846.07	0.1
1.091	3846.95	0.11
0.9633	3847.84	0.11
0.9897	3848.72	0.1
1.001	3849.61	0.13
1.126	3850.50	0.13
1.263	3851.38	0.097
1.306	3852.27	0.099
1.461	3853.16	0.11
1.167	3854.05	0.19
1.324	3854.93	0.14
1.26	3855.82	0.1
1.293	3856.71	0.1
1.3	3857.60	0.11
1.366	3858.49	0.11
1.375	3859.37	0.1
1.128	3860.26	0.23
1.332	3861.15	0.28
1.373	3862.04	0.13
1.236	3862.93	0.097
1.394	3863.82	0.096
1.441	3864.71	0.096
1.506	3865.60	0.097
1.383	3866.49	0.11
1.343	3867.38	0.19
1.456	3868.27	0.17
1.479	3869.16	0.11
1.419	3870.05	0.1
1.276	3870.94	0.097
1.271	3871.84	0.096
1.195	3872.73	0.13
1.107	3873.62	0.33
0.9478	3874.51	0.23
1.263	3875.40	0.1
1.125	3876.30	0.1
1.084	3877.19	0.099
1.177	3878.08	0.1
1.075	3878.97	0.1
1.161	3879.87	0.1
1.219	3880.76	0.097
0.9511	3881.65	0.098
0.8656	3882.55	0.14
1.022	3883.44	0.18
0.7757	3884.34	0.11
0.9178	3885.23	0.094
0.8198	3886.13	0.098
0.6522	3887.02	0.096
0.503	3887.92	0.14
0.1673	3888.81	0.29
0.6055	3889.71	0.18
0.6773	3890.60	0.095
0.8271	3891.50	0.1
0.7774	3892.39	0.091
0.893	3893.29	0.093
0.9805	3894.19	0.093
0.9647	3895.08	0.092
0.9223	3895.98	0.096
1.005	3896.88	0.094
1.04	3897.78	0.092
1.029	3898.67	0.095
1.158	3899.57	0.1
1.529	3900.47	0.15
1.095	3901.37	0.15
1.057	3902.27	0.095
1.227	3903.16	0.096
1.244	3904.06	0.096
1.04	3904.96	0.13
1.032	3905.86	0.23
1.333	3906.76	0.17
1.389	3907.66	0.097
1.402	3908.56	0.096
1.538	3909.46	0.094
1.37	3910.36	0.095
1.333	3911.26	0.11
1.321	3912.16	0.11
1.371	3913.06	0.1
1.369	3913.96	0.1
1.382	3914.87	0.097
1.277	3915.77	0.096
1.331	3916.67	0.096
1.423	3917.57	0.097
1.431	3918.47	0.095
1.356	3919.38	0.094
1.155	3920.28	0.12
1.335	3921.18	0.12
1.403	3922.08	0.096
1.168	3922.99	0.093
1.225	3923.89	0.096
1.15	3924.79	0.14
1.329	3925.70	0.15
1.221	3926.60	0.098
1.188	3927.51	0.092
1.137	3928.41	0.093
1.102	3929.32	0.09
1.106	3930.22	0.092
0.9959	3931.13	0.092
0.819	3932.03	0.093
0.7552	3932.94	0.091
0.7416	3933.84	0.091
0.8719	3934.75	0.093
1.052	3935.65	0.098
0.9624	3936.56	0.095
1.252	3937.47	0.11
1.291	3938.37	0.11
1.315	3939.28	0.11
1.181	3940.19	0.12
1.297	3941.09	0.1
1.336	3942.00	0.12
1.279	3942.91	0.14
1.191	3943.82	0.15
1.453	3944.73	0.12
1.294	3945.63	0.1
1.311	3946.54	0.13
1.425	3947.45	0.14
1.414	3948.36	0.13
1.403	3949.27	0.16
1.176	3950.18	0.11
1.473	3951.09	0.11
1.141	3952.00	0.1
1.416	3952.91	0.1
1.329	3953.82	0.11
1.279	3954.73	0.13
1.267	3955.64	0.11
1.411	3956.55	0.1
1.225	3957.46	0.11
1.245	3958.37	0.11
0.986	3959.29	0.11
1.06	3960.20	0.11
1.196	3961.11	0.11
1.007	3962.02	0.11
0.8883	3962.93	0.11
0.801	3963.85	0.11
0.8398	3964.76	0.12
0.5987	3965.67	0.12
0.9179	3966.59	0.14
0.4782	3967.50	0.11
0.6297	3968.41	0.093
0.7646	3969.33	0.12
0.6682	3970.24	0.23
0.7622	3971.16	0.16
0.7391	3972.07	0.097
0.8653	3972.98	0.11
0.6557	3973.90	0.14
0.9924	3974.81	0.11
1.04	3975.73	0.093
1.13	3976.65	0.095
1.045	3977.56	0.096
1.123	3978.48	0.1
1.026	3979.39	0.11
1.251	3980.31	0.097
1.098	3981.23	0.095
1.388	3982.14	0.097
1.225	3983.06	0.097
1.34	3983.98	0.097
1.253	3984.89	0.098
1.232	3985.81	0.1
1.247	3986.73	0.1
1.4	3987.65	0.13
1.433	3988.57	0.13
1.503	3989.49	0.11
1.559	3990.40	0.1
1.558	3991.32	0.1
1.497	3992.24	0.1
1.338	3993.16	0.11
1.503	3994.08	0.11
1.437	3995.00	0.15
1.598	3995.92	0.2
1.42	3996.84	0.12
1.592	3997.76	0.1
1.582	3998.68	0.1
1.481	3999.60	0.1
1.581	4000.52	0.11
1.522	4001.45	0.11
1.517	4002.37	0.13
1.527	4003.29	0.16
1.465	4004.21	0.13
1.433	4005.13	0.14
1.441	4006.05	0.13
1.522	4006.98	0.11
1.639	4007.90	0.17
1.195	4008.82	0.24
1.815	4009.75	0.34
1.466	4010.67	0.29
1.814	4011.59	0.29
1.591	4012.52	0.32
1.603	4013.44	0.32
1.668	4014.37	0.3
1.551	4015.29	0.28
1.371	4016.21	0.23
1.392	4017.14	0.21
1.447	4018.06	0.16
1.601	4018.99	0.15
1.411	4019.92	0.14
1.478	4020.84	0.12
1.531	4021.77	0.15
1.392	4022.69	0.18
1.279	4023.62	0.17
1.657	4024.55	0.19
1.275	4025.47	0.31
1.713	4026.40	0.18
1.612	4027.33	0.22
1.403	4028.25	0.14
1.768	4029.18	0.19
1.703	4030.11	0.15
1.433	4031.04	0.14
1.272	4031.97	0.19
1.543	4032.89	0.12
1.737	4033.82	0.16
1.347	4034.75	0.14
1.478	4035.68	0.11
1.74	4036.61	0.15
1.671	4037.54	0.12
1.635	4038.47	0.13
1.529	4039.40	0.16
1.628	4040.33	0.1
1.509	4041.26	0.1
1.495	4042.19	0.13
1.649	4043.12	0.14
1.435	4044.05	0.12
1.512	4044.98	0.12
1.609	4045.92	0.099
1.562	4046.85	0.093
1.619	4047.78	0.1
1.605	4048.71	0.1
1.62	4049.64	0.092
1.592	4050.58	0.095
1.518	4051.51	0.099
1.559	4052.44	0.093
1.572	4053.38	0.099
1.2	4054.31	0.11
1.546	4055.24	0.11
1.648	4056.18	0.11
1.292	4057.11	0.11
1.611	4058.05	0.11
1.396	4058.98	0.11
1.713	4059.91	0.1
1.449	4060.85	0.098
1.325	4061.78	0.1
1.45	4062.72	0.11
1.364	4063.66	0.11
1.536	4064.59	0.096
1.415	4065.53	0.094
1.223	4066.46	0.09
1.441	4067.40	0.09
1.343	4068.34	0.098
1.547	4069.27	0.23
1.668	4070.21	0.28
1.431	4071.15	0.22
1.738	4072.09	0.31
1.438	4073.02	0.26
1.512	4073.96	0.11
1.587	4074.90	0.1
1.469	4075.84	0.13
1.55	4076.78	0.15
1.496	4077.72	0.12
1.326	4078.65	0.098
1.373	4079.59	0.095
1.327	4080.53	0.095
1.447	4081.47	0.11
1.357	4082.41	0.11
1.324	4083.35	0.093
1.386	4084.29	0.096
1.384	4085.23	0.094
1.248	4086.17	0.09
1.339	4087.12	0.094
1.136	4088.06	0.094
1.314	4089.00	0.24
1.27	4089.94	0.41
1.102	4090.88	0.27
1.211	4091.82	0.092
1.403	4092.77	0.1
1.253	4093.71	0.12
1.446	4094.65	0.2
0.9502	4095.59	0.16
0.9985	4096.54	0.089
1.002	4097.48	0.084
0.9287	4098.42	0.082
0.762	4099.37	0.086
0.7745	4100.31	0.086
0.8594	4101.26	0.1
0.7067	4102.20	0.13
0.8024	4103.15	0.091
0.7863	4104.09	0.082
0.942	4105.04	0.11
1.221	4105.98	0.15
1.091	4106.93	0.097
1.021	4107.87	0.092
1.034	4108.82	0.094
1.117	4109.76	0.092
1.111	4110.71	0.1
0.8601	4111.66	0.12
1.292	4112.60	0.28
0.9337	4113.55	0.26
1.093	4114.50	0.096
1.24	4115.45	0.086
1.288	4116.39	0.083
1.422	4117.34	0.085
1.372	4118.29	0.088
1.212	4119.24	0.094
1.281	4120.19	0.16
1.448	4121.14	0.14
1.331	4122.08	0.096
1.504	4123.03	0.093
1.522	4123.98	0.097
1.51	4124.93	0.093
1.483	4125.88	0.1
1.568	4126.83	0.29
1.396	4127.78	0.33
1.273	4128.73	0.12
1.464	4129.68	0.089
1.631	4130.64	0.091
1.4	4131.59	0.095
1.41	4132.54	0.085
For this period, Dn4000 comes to 1.34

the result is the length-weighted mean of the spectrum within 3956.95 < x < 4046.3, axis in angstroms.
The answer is 1.34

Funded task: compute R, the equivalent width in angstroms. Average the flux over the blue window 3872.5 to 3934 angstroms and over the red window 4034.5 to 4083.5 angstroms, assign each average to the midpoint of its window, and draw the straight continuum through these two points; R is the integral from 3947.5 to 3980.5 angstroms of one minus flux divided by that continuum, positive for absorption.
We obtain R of 5.6 angstroms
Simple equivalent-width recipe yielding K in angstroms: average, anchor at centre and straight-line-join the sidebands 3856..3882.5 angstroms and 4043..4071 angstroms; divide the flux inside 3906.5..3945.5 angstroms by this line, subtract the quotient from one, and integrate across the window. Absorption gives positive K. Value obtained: 2.90 angstroms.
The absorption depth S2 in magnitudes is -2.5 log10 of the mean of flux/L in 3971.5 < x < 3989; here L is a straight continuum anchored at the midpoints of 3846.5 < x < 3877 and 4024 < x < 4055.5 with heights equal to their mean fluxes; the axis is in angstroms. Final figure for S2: 0.28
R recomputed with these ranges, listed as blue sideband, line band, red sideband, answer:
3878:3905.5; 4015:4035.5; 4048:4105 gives -4.53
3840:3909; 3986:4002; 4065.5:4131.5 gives -3.84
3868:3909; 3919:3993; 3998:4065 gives 7.17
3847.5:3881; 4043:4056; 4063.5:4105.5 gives -2.89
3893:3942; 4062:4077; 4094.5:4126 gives -4.54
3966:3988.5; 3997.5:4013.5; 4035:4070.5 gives -4.50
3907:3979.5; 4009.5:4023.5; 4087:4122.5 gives -4.96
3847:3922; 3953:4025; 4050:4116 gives -3.13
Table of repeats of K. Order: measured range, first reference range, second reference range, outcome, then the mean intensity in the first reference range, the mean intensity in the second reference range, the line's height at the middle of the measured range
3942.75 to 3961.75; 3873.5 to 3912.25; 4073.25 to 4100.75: -3.0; 1.03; 1.27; 1.11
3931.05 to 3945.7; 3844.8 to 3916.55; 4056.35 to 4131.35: 0.8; 1.15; 1.29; 1.19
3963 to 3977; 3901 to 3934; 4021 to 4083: 5.7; 1.22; 1.51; 1.33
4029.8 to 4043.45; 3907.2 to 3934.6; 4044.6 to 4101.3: -2.1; 1.23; 1.38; 1.35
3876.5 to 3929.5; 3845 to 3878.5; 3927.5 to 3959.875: 4.8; 1.25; 1.2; 1.22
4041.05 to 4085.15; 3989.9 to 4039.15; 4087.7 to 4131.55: -4.3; 1.52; 1.18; 1.35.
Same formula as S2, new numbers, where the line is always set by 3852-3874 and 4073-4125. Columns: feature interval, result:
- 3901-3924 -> 0.008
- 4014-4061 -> -0.226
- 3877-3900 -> 0.421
